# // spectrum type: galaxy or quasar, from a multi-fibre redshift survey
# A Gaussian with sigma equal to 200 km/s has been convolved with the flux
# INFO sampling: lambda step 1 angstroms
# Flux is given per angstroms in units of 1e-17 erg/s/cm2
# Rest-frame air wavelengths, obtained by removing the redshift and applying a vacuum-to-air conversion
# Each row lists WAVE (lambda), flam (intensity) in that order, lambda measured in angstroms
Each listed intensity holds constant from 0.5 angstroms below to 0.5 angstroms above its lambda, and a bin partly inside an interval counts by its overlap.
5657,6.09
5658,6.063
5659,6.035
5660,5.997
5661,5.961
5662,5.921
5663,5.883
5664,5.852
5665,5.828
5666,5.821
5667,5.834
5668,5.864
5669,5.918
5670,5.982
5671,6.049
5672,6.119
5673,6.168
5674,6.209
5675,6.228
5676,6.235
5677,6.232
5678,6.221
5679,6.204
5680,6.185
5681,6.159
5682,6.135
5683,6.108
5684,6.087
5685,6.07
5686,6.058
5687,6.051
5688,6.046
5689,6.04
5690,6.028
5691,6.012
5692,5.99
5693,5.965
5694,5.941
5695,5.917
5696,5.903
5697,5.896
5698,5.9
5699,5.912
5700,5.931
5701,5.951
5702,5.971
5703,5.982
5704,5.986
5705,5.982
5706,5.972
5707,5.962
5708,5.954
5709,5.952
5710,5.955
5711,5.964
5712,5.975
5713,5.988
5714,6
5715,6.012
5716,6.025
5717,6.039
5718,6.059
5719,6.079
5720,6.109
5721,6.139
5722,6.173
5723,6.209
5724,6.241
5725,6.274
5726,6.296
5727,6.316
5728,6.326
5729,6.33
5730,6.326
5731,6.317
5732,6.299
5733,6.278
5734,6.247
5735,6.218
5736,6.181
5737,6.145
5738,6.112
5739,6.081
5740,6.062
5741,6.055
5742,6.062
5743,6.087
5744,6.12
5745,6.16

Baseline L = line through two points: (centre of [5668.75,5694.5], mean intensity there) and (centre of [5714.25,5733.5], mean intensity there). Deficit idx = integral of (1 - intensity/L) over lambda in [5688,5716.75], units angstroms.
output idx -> 0.8 angstroms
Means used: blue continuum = 6.1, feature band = 5.97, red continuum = 6.2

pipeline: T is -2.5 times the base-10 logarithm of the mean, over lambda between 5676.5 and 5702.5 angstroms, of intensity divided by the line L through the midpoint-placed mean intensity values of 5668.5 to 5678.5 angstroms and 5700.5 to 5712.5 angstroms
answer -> 0.00 mag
